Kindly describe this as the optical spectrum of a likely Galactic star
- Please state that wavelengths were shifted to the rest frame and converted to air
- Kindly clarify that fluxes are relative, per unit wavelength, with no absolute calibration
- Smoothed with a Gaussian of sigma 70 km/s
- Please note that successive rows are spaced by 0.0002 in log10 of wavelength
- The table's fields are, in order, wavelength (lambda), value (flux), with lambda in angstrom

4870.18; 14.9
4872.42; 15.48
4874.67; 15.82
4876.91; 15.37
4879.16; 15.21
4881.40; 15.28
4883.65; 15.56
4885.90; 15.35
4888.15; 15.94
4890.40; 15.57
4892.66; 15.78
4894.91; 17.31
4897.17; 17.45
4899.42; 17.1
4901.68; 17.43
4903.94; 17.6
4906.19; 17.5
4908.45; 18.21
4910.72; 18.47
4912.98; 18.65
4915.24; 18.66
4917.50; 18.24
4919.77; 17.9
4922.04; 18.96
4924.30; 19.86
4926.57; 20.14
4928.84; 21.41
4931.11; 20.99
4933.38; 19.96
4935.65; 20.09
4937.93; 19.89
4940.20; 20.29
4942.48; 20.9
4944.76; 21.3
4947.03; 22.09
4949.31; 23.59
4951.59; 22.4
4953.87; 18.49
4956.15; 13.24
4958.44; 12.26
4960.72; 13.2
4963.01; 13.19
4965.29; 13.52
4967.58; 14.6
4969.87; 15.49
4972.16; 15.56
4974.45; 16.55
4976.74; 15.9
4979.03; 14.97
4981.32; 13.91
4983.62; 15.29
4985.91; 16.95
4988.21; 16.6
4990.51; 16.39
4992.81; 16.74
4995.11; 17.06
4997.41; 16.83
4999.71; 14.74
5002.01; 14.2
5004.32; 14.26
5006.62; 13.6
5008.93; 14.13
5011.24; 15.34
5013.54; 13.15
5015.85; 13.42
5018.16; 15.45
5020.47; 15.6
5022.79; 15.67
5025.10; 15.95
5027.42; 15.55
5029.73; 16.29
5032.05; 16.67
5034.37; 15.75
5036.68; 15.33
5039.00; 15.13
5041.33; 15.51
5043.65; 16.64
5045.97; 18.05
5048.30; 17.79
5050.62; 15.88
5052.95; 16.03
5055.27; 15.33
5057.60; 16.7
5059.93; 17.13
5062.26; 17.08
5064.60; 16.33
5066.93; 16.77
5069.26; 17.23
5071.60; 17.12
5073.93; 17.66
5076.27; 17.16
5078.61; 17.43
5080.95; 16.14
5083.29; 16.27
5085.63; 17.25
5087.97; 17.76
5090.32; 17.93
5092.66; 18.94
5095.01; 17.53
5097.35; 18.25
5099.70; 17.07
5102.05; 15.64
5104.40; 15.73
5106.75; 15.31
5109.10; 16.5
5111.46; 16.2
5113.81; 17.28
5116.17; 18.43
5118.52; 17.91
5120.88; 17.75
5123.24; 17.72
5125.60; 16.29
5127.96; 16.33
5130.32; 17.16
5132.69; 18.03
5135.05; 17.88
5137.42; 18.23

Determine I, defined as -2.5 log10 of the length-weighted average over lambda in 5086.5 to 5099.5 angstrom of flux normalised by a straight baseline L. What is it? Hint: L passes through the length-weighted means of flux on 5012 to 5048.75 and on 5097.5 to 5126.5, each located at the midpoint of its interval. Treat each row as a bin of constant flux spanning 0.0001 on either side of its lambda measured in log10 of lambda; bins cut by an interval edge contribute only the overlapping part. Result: -0.09 mag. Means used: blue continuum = 15.7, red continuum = 16.9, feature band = 18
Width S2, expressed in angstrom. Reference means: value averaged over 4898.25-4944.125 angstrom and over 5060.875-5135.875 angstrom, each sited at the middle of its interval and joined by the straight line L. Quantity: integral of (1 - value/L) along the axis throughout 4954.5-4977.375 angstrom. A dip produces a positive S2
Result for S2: 5.2 angstrom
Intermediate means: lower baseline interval 19.1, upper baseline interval 17.1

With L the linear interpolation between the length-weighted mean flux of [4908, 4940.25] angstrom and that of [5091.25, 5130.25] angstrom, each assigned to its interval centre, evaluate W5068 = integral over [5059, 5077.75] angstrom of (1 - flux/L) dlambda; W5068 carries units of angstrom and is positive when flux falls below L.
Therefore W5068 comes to 0.6 angstrom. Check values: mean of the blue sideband 19.4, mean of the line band 17.1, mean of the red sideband 17.1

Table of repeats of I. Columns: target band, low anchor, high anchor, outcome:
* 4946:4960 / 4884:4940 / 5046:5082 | -0.04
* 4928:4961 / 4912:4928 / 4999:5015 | -0.11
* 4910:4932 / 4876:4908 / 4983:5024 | -0.20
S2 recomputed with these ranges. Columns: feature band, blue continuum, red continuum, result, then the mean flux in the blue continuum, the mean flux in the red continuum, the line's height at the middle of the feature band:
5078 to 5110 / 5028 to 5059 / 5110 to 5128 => -0.1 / 16.2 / 17.3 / 16.9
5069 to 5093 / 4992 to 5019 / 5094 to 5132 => -1.4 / 14.9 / 17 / 16.3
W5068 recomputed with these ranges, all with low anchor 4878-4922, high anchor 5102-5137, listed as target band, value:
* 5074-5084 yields 0.1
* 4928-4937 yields -1.9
